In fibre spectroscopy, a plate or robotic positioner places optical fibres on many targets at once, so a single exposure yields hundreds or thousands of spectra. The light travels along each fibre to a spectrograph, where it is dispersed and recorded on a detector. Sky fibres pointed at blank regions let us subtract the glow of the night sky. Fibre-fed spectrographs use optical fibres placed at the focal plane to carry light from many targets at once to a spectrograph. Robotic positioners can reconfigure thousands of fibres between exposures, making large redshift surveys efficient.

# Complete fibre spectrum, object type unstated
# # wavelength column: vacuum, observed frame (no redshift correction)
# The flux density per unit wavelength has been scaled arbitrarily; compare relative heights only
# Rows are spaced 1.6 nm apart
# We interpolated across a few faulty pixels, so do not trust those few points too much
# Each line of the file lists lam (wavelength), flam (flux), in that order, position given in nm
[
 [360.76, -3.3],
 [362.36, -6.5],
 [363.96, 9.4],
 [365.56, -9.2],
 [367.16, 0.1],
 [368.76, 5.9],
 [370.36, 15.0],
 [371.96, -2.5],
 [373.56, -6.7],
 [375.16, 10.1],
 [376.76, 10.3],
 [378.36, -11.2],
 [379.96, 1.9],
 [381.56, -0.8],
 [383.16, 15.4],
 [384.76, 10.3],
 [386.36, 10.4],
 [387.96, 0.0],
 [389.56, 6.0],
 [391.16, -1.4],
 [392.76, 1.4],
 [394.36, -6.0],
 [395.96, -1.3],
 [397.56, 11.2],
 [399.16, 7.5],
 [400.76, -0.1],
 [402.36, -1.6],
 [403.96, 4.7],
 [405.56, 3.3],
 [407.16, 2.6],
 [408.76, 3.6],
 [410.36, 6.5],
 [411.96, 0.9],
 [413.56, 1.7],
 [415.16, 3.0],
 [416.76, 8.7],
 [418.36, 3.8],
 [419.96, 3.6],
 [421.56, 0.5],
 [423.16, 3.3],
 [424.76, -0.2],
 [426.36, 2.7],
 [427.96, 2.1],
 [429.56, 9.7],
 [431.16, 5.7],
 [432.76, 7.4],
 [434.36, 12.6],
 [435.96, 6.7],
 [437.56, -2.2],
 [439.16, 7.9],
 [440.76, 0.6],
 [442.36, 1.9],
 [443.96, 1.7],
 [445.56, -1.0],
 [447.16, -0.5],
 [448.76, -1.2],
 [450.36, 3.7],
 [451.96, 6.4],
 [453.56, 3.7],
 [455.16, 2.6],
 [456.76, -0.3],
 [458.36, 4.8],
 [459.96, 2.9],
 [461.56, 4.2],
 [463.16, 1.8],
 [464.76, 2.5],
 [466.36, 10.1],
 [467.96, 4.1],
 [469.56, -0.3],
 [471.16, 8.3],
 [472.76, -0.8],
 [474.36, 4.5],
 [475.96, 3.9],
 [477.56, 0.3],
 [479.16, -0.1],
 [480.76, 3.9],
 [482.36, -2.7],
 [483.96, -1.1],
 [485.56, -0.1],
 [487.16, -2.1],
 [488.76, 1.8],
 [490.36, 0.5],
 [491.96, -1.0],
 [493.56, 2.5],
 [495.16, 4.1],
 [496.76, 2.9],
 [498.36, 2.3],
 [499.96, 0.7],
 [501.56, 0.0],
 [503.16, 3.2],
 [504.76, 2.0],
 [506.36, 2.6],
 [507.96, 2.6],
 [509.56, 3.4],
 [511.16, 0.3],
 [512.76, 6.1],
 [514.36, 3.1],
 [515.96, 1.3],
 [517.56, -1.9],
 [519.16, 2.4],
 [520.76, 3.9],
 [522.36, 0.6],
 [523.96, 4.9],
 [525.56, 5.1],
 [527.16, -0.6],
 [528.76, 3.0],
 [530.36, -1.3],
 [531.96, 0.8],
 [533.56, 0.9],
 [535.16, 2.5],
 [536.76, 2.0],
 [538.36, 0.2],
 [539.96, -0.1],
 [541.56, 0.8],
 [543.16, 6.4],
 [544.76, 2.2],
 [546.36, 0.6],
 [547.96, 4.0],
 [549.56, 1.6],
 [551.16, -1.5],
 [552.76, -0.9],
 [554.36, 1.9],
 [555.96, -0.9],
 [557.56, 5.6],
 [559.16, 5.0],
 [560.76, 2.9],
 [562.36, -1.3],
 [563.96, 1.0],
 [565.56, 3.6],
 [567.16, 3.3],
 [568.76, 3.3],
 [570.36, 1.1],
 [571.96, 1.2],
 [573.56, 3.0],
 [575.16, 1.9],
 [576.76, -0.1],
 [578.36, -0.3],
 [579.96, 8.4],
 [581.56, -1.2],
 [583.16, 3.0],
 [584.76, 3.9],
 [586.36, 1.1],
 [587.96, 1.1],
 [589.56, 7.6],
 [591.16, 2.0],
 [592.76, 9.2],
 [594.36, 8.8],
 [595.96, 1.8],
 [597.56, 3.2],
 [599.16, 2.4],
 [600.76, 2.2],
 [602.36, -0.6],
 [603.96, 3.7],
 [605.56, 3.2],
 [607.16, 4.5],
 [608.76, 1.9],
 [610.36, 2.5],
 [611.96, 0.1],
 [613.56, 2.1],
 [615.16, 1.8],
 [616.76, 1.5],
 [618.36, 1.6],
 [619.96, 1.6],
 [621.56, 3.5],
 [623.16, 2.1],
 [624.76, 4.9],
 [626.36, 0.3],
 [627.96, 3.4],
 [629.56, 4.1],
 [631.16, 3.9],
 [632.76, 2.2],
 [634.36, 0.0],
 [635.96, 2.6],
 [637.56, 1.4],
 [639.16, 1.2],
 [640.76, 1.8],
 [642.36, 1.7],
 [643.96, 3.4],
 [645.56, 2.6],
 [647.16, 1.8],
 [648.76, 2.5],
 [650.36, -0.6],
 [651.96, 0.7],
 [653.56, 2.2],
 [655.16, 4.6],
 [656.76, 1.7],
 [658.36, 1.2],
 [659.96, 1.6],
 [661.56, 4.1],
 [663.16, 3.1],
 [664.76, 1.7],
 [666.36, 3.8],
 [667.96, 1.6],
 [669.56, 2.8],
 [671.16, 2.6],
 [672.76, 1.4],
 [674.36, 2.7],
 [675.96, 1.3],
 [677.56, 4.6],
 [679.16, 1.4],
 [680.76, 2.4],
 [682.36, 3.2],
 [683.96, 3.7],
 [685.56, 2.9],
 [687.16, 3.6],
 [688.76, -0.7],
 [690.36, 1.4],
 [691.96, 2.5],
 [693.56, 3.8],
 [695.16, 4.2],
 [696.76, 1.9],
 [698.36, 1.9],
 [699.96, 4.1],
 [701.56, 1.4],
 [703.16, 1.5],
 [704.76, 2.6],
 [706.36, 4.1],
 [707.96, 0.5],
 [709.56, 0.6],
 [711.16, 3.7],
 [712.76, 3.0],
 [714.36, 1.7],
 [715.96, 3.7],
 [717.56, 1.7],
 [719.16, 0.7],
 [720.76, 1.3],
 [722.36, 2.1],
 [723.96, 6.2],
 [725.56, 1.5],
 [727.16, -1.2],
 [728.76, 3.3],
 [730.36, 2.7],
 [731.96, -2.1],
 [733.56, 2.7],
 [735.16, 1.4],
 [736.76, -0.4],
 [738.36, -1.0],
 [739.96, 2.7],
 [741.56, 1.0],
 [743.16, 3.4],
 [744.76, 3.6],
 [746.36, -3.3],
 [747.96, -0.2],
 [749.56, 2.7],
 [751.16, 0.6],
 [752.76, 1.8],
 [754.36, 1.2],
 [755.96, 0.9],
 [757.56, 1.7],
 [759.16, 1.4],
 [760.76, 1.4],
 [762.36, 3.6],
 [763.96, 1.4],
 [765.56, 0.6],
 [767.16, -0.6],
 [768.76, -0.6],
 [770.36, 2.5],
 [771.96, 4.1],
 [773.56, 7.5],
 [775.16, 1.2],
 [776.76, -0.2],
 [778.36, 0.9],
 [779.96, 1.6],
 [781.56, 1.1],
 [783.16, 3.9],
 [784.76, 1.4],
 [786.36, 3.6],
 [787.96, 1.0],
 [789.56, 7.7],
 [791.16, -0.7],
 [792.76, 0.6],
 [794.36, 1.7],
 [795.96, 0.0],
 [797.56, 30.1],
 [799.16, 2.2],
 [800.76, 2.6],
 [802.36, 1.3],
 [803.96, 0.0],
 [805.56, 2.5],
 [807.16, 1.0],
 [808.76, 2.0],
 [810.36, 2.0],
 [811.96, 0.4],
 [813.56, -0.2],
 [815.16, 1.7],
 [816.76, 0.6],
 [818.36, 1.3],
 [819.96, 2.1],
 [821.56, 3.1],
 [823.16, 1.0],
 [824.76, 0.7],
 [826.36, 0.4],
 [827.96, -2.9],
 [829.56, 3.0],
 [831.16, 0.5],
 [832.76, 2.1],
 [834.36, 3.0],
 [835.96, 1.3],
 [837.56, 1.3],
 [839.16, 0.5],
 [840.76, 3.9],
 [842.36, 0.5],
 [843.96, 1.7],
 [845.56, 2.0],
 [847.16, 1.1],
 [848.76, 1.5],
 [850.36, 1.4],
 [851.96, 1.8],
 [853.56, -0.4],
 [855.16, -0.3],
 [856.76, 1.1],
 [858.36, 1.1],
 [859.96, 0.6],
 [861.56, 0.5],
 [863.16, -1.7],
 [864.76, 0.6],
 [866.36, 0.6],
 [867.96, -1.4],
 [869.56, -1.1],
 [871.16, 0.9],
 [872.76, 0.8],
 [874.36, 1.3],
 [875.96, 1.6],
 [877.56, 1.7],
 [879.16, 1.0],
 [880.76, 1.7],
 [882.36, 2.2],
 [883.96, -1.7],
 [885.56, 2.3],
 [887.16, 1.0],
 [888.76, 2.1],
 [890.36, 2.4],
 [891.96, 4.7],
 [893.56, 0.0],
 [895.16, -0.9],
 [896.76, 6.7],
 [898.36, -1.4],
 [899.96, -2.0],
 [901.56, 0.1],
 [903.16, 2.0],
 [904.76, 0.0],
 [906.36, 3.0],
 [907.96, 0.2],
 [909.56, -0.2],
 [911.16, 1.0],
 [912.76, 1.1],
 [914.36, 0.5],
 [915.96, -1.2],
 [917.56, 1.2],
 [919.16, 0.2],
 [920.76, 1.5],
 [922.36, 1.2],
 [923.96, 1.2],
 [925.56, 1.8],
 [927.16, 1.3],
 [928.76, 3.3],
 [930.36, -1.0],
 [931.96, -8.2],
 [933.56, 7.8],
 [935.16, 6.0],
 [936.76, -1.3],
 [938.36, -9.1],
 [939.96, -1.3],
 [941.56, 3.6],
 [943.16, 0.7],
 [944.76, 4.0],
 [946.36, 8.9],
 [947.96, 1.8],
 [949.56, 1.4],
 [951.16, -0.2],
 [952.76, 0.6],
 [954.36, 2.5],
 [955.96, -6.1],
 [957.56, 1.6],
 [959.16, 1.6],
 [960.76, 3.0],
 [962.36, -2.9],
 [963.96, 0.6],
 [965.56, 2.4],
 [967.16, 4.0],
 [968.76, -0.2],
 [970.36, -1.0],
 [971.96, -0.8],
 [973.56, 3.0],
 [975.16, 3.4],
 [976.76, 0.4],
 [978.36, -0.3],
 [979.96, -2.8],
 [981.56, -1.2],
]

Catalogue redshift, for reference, 0.592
